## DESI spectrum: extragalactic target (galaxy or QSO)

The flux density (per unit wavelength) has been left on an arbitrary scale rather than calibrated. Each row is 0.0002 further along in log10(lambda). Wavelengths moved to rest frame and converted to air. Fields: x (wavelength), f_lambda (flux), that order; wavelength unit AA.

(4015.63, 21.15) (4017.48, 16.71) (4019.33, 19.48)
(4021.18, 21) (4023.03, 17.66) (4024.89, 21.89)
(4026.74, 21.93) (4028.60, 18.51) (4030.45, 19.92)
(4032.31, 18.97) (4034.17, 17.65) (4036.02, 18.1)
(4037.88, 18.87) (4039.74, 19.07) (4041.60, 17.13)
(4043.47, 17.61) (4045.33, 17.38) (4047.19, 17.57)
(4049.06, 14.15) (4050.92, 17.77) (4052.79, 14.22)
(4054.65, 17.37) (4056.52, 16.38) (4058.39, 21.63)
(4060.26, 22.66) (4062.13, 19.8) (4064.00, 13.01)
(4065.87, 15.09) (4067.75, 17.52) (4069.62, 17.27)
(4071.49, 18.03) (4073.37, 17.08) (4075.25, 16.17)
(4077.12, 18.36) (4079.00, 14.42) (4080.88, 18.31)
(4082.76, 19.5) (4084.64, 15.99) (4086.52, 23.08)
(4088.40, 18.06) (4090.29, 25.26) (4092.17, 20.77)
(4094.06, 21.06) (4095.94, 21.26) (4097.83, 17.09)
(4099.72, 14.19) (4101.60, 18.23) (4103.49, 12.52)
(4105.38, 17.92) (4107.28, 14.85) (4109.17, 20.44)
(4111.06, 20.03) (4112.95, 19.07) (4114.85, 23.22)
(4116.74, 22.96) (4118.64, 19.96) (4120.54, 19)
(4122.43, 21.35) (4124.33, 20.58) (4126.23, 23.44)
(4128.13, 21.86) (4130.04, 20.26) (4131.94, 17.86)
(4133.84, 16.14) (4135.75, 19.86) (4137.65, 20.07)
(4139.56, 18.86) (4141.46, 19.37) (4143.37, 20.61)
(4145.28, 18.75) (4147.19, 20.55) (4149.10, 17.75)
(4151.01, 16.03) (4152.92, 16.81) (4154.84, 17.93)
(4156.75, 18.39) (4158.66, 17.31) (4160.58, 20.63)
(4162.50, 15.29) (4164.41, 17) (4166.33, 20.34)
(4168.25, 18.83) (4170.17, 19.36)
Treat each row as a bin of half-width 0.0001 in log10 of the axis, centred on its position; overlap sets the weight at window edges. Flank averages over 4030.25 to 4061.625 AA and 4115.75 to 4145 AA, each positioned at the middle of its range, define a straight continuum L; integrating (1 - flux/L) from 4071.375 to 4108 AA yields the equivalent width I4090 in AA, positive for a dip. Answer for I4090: 1.8 AA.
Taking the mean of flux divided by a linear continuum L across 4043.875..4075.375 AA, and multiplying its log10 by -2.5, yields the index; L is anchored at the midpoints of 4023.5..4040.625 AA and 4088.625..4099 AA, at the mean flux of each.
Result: 0.16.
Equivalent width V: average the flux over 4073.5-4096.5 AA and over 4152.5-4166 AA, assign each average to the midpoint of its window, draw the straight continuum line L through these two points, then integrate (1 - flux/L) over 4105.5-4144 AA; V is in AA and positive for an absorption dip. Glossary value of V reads -3.1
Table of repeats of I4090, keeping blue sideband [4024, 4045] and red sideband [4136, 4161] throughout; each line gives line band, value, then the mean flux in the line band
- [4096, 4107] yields 1.45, 16.3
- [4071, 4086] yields 1.20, 17.4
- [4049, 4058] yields 1.17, 16.5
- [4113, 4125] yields -1.45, 21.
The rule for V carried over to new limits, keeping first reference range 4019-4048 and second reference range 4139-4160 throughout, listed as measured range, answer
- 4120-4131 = -1.56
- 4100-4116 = 0.36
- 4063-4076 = 1.68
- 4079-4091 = -0.51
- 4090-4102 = -0.52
